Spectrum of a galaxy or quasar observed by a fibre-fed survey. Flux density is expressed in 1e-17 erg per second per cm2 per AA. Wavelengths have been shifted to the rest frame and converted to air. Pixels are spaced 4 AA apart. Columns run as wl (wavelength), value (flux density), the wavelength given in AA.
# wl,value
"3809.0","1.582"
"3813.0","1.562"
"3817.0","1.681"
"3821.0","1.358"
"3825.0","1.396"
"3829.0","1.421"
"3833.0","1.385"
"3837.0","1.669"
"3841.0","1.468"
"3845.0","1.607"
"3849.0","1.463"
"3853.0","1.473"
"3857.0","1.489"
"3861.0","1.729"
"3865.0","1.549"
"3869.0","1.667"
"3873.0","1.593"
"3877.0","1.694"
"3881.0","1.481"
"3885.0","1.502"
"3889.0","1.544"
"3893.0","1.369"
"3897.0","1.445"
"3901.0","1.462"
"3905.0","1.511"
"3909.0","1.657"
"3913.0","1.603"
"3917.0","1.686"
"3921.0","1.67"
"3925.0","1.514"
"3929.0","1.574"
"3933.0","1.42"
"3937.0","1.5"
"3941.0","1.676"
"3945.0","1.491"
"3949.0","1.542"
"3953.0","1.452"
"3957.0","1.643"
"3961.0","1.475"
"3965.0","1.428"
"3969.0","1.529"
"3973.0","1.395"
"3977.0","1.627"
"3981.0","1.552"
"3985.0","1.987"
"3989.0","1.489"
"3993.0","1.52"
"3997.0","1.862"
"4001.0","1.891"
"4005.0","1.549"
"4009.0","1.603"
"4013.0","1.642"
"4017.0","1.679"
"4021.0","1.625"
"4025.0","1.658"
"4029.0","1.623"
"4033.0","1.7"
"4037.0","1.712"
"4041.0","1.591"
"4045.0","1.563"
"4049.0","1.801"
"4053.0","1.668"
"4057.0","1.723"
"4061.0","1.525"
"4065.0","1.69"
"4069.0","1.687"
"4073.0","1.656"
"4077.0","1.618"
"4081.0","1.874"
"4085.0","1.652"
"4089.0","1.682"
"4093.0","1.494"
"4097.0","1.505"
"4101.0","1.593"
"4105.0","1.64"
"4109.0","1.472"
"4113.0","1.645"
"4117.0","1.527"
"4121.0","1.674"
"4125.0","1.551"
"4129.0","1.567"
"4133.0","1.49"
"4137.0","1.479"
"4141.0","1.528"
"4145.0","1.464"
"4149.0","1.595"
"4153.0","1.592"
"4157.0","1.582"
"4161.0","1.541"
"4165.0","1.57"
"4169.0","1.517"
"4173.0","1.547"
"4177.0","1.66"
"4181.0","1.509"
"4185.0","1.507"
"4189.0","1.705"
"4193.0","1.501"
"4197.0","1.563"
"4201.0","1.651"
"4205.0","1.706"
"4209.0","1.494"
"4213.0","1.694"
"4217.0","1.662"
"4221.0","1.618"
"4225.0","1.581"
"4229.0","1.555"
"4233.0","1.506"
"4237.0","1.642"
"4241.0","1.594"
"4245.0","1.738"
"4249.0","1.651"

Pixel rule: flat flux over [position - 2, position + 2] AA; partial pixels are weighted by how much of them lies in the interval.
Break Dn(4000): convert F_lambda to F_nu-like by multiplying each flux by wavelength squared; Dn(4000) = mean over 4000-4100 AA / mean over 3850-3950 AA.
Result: 1.15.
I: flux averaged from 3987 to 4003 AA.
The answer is 1.69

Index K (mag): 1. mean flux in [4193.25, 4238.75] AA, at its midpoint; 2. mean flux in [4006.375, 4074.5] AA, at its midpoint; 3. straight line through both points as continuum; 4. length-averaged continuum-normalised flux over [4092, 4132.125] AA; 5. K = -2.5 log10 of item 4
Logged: 0.05 mag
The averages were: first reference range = 1.65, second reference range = 1.6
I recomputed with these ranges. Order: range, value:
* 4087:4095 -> 1.59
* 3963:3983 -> 1.51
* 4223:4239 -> 1.57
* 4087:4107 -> 1.58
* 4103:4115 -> 1.59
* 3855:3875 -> 1.61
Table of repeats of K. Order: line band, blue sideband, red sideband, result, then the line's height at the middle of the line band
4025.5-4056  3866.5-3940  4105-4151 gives -0.08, 1.55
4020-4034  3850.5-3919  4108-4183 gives -0.06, 1.55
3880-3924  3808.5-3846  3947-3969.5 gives -0.02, 1.51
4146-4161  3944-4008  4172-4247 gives 0.02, 1.6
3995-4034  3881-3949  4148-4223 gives -0.08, 1.56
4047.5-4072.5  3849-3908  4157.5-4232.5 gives -0.08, 1.56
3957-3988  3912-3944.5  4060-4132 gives 0.01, 1.59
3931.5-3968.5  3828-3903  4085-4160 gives 0.02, 1.54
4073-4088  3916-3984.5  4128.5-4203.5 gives -0.10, 1.55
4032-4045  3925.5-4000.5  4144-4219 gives -0.05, 1.57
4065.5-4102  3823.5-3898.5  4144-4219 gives -0.05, 1.57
